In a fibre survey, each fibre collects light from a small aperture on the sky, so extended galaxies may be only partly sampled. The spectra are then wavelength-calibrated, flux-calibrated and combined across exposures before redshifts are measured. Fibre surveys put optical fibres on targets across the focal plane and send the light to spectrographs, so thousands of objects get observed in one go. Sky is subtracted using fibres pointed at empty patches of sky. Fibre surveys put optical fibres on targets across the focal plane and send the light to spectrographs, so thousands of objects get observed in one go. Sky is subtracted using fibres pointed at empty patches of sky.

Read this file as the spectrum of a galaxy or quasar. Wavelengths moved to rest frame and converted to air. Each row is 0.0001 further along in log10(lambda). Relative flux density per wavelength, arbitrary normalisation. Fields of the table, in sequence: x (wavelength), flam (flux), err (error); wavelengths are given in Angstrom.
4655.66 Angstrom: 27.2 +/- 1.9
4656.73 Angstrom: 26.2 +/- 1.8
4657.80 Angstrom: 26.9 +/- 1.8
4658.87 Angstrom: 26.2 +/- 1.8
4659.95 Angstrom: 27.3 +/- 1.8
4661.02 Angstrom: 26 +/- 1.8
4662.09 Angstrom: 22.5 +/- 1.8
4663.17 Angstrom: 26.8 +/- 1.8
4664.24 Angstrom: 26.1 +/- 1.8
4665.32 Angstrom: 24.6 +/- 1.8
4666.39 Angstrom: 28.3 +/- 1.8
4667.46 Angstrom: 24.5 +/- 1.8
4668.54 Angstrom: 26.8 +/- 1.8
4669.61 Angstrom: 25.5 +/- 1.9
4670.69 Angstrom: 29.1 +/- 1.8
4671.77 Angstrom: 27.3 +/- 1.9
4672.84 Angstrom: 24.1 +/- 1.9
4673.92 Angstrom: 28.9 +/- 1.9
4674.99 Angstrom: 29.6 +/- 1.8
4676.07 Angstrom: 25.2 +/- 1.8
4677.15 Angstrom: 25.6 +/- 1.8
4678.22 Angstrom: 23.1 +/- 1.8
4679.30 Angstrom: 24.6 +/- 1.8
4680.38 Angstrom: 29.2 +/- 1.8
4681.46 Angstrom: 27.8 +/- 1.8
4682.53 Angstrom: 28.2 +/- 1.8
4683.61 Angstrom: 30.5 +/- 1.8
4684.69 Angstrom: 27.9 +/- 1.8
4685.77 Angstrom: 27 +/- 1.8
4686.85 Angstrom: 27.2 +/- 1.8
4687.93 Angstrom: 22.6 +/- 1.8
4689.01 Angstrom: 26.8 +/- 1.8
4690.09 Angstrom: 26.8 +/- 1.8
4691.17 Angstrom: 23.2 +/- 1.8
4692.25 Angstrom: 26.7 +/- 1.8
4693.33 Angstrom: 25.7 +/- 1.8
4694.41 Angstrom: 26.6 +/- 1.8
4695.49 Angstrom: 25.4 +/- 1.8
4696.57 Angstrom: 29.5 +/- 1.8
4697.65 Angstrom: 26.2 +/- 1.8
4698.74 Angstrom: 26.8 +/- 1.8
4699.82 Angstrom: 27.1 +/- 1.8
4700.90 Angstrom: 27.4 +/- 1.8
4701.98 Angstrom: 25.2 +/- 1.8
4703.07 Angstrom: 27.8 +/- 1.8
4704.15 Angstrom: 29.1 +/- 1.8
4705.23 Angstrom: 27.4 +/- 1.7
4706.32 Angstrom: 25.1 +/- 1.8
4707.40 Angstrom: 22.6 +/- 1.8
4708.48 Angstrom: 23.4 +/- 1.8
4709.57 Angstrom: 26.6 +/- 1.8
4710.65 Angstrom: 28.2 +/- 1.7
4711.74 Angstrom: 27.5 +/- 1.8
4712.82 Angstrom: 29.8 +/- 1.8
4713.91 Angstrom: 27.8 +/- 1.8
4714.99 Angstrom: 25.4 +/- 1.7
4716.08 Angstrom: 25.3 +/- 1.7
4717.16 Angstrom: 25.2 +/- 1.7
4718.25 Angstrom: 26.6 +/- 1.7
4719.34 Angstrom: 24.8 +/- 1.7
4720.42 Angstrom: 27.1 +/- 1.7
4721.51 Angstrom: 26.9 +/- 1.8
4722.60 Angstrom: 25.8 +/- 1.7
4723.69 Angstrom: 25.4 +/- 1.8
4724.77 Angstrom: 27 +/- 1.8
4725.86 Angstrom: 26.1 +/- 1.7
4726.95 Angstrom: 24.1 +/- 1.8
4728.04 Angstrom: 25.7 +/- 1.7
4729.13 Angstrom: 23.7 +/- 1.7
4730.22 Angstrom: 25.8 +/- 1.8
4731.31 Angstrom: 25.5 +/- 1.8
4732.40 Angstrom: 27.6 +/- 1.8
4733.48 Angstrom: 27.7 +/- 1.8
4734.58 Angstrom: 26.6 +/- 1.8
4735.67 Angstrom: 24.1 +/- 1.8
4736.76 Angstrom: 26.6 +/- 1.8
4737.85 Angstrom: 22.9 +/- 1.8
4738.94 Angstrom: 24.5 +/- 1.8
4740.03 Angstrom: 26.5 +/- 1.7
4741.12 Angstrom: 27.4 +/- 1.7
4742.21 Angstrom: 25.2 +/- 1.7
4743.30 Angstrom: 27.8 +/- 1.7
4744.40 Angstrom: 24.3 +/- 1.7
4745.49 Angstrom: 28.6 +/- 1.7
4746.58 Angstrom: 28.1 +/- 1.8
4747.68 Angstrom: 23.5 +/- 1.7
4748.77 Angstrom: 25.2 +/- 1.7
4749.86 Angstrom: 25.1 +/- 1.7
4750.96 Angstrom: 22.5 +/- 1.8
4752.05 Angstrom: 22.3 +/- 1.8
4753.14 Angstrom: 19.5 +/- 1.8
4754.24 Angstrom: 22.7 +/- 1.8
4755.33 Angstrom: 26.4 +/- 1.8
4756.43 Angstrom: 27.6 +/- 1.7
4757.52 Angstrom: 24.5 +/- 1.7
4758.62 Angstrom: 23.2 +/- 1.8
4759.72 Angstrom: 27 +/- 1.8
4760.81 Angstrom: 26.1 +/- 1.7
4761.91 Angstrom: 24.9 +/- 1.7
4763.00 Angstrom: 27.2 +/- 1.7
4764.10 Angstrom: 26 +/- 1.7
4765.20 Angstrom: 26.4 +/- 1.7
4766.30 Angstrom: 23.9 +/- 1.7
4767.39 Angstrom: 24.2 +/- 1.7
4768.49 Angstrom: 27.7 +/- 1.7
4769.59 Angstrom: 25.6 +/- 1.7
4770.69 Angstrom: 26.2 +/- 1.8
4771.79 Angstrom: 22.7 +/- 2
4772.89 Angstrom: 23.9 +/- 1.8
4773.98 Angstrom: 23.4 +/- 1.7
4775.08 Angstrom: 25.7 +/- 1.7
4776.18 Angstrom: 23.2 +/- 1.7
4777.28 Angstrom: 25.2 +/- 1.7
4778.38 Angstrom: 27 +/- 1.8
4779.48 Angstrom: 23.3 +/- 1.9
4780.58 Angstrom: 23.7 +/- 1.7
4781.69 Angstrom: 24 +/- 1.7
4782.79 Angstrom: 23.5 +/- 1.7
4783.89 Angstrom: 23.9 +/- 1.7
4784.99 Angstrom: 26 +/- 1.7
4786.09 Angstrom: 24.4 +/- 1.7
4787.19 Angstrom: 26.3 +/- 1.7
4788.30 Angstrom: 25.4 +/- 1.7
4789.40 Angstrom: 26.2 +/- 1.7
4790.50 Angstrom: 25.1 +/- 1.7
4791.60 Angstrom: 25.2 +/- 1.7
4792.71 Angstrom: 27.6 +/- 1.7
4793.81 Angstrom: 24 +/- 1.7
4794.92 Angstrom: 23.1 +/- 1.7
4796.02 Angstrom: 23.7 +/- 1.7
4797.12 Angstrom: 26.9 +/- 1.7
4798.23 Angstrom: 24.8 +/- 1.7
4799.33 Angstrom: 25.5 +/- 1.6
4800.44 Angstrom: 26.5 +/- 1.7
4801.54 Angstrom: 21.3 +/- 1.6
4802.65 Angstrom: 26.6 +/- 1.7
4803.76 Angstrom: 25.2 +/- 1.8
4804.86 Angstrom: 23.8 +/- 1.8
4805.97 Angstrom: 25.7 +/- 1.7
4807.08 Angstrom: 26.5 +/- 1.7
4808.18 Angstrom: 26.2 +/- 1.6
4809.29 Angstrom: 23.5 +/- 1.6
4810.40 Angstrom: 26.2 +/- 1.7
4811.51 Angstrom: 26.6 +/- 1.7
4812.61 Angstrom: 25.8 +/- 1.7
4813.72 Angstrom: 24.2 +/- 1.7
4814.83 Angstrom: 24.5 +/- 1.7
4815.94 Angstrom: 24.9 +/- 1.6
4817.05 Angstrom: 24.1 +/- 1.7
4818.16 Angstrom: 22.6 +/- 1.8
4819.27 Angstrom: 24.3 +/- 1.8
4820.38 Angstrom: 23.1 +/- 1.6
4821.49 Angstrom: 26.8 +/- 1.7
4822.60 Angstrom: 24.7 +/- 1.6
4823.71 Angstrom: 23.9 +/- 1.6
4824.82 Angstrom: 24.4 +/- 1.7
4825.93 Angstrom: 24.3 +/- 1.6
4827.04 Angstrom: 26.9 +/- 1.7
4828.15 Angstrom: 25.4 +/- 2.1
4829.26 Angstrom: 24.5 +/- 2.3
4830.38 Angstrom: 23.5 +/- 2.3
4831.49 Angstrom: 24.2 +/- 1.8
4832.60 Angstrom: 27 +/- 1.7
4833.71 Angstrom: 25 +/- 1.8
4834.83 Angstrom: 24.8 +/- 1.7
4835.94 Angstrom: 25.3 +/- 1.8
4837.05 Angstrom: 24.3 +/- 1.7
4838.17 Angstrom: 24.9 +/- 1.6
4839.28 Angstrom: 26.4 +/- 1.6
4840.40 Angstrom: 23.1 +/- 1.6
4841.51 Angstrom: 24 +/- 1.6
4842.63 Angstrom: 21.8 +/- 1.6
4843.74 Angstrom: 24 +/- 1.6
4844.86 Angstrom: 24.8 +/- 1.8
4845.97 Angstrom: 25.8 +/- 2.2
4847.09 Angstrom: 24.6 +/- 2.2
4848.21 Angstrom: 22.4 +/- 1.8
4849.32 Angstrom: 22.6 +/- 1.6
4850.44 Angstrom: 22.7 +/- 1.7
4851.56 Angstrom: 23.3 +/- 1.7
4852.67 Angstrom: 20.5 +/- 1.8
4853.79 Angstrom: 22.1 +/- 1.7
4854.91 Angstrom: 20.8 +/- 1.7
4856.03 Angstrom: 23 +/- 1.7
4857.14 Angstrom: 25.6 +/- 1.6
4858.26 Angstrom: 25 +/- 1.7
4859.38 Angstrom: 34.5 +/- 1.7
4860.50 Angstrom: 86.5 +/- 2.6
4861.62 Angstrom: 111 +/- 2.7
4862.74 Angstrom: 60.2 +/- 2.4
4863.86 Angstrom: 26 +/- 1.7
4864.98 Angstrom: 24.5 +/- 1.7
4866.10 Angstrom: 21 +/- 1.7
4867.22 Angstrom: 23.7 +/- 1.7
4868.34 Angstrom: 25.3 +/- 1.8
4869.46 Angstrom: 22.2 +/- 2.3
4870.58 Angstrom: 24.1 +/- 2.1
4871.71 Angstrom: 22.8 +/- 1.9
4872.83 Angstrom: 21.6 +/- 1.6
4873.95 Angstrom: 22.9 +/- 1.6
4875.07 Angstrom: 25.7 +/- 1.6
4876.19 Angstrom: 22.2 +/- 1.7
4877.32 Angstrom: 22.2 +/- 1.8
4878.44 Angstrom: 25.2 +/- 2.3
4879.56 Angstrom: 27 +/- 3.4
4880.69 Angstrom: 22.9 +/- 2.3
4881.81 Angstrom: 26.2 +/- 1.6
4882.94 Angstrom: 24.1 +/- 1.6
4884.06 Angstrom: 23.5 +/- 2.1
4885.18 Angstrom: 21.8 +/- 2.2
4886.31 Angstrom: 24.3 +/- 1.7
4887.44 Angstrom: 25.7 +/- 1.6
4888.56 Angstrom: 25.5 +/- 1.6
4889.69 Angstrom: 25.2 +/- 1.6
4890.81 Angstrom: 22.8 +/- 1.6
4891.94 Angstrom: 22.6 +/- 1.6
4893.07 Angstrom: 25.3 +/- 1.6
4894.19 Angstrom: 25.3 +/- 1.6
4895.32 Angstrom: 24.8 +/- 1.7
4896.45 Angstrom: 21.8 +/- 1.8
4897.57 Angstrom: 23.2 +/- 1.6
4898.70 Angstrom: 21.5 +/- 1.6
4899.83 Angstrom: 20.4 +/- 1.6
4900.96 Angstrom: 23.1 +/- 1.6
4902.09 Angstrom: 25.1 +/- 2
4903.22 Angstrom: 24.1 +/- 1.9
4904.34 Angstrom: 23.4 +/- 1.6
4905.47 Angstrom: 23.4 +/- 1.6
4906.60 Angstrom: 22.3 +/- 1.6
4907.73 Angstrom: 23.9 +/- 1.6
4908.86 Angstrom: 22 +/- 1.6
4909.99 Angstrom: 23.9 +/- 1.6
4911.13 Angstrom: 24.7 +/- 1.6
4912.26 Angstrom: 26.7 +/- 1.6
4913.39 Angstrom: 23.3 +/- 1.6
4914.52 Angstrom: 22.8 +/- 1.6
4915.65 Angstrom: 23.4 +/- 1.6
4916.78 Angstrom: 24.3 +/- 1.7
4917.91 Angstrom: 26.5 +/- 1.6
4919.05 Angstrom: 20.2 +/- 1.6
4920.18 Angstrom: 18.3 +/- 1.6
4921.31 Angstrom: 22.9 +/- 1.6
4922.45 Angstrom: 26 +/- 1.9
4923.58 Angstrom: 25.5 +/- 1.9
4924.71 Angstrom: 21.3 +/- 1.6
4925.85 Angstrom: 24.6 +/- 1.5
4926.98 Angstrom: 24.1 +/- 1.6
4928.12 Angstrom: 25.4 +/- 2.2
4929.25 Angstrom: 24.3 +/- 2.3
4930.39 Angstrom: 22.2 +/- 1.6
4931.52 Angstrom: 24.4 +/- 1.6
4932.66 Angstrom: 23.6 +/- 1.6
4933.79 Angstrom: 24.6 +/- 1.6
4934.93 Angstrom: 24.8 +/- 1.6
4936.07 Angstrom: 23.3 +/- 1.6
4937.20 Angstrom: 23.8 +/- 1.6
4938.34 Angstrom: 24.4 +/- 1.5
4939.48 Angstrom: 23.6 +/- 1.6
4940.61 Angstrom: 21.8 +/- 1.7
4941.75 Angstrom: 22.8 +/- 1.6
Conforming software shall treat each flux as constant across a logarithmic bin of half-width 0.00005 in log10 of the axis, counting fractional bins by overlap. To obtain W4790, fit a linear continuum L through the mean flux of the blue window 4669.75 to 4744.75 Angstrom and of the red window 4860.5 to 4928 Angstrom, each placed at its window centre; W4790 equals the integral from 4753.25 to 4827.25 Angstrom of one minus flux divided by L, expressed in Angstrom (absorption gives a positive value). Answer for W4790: 3.8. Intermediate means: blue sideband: 26.3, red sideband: 26.3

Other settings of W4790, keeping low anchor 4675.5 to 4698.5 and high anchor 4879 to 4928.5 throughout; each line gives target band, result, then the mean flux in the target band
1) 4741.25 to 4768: 0.5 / 25.1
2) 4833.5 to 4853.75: 0.5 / 23.8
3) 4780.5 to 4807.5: 0.1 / 25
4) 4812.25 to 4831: 0.2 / 24.6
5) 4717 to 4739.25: 0.2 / 25.7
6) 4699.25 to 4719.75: -0.2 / 26.4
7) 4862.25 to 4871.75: -1.4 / 27.8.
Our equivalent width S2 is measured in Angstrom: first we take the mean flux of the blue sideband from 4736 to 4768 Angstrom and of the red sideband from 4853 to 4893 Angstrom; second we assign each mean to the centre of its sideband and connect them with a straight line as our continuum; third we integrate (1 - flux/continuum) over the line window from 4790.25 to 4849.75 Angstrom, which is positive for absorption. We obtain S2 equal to 5.9 Angstrom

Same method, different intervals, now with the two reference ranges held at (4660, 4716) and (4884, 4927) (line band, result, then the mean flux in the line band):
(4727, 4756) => 0.67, 25.2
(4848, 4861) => -2.55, 29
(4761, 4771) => -0.13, 25.8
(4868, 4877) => 0.28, 23.3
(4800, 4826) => 0.01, 24.8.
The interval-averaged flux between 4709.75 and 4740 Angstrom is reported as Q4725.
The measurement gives 26.1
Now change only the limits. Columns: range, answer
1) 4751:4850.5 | 24.8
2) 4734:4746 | 25.8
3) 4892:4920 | 23.5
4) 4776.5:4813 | 25.1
